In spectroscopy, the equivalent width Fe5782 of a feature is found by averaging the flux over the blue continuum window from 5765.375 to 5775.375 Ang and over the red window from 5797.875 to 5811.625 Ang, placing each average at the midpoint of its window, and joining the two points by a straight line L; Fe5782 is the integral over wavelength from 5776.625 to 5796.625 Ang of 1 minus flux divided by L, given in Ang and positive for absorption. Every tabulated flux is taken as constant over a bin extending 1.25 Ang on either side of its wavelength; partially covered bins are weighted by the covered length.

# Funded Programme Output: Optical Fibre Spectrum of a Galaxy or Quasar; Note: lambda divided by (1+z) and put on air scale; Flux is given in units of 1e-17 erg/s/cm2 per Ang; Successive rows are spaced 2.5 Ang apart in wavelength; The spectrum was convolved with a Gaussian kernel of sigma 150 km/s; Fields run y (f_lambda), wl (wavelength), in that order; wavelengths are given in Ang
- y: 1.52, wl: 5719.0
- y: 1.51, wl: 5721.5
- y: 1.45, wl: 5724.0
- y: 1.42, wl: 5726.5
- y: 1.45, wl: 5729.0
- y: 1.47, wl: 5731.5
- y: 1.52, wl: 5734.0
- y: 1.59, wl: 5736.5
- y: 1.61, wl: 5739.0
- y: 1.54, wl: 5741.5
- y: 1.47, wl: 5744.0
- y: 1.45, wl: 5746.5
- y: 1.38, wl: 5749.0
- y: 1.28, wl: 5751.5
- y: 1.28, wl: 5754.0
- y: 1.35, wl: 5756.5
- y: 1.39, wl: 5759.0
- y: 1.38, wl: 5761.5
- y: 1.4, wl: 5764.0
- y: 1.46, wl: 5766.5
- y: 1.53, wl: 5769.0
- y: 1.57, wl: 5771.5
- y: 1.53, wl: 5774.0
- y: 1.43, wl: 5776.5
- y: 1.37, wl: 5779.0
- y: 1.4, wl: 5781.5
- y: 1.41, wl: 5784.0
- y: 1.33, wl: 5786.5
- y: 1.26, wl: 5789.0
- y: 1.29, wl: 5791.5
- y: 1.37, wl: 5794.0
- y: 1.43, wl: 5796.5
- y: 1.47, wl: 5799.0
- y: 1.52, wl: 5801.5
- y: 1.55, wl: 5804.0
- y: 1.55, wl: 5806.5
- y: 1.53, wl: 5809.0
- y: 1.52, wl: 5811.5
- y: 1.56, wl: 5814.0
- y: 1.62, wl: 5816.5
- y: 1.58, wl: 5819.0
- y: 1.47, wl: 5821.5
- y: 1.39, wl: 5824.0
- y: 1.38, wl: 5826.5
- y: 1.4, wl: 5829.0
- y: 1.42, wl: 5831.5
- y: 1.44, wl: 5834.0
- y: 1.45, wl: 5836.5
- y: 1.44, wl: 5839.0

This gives 2.2 Ang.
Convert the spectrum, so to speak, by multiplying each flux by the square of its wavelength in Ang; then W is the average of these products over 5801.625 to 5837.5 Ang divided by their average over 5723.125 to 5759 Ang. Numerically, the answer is 1.06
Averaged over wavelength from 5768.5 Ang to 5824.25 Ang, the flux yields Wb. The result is 1.46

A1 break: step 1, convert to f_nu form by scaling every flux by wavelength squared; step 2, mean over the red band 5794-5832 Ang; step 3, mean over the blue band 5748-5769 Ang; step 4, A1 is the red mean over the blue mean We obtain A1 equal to 1.10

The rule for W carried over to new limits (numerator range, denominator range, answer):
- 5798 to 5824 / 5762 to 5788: 1.08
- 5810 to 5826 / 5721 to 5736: 1.06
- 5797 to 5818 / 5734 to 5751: 1.05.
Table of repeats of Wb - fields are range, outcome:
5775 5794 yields 1.36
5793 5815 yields 1.5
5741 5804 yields 1.41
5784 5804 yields 1.39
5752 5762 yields 1.34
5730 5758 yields 1.45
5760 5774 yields 1.47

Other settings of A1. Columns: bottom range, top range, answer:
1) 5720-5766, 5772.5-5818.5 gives 1.03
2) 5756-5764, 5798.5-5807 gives 1.12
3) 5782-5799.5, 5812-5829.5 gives 1.11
